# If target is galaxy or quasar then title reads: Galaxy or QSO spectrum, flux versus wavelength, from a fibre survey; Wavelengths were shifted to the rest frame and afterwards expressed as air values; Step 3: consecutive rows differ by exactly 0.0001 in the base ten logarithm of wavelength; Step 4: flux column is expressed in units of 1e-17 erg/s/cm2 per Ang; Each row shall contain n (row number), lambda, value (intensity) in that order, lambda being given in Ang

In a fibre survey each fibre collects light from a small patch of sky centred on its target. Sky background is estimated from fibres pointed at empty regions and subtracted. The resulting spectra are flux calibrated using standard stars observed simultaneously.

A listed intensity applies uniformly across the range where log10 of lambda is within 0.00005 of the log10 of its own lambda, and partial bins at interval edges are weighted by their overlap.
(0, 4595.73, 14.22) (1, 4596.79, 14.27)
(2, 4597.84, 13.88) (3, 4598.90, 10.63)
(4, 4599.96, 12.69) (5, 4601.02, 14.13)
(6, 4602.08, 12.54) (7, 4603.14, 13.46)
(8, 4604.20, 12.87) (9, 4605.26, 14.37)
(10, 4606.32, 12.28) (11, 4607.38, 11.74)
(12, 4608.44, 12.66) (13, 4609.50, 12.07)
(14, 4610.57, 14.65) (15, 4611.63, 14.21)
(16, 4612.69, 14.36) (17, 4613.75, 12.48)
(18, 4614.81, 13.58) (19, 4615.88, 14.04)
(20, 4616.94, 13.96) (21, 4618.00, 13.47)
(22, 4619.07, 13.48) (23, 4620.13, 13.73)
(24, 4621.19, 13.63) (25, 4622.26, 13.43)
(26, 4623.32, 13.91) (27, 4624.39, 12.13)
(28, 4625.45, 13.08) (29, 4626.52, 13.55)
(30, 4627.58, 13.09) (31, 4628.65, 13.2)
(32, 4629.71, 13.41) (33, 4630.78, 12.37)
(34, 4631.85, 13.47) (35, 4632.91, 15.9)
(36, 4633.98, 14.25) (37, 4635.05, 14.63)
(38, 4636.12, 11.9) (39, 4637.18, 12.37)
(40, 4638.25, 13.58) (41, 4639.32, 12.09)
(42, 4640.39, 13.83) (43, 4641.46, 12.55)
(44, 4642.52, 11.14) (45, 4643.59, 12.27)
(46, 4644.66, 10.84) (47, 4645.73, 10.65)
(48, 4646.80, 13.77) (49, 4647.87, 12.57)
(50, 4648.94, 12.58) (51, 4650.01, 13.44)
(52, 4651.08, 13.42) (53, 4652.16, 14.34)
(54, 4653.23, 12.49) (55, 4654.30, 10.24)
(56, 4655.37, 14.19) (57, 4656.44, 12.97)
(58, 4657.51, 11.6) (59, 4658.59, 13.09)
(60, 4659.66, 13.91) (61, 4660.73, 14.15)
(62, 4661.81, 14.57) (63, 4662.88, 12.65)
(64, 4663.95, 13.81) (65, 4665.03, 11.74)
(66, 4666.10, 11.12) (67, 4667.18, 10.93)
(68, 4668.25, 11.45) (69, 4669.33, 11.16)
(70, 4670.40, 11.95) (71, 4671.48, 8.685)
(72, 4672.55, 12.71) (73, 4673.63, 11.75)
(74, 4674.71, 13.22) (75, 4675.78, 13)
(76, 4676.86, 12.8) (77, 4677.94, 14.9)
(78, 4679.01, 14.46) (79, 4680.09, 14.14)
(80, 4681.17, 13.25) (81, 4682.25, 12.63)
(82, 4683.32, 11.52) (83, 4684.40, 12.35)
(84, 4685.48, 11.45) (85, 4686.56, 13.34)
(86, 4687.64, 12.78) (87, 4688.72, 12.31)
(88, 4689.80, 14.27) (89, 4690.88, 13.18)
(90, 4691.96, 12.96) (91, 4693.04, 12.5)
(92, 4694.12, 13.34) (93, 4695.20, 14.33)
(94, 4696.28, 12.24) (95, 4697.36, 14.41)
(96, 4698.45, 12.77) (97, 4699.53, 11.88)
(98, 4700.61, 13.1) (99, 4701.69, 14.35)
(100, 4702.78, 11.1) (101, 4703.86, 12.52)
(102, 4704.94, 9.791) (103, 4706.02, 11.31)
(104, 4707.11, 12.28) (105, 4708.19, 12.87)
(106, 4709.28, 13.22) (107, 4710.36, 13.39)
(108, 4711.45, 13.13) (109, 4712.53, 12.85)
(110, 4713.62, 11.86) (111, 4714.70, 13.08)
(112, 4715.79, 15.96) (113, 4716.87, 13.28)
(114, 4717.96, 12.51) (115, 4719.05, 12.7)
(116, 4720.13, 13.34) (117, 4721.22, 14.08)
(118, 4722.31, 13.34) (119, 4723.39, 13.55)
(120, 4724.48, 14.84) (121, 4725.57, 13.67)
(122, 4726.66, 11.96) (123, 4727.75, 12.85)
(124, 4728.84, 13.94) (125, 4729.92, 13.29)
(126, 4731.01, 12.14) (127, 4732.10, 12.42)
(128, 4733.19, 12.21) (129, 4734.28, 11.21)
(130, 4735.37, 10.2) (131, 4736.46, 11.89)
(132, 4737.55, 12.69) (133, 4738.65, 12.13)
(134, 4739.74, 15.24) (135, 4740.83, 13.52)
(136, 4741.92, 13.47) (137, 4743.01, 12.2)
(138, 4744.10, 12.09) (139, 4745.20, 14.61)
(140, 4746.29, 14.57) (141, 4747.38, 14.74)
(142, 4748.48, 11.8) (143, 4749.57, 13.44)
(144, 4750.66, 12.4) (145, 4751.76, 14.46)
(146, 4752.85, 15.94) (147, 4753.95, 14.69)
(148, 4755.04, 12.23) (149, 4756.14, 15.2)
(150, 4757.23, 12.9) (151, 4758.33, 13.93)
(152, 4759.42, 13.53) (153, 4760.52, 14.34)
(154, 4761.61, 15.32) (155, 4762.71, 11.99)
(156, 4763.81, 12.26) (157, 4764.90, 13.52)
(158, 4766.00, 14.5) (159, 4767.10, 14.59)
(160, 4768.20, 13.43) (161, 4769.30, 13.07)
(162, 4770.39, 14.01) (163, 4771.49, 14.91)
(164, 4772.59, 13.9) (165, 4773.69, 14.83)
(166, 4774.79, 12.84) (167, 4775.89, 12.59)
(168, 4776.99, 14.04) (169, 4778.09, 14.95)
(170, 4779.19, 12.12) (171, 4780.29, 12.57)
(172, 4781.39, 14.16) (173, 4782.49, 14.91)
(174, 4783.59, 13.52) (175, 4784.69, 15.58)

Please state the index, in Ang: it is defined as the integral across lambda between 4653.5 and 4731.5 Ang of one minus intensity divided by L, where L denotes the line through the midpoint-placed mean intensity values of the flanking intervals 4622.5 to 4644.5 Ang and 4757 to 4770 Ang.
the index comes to 3.1 Ang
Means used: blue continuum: 13.1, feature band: 12.8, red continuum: 13.6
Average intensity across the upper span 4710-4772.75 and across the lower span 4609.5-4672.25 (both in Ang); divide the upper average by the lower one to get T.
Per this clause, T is 1.03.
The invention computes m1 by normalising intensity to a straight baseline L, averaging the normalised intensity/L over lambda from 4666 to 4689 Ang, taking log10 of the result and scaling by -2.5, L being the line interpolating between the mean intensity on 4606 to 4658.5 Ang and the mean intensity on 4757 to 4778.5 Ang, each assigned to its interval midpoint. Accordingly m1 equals 0.08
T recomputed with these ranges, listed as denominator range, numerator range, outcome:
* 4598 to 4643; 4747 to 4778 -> 1.04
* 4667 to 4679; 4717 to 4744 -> 1.06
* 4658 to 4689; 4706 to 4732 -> 1.04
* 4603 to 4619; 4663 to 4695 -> 0.94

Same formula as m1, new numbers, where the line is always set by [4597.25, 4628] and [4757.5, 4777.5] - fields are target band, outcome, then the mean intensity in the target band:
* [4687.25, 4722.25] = 0.05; 12.9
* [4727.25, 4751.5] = 0.06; 12.9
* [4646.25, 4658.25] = 0.04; 12.9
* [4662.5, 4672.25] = 0.17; 11.5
